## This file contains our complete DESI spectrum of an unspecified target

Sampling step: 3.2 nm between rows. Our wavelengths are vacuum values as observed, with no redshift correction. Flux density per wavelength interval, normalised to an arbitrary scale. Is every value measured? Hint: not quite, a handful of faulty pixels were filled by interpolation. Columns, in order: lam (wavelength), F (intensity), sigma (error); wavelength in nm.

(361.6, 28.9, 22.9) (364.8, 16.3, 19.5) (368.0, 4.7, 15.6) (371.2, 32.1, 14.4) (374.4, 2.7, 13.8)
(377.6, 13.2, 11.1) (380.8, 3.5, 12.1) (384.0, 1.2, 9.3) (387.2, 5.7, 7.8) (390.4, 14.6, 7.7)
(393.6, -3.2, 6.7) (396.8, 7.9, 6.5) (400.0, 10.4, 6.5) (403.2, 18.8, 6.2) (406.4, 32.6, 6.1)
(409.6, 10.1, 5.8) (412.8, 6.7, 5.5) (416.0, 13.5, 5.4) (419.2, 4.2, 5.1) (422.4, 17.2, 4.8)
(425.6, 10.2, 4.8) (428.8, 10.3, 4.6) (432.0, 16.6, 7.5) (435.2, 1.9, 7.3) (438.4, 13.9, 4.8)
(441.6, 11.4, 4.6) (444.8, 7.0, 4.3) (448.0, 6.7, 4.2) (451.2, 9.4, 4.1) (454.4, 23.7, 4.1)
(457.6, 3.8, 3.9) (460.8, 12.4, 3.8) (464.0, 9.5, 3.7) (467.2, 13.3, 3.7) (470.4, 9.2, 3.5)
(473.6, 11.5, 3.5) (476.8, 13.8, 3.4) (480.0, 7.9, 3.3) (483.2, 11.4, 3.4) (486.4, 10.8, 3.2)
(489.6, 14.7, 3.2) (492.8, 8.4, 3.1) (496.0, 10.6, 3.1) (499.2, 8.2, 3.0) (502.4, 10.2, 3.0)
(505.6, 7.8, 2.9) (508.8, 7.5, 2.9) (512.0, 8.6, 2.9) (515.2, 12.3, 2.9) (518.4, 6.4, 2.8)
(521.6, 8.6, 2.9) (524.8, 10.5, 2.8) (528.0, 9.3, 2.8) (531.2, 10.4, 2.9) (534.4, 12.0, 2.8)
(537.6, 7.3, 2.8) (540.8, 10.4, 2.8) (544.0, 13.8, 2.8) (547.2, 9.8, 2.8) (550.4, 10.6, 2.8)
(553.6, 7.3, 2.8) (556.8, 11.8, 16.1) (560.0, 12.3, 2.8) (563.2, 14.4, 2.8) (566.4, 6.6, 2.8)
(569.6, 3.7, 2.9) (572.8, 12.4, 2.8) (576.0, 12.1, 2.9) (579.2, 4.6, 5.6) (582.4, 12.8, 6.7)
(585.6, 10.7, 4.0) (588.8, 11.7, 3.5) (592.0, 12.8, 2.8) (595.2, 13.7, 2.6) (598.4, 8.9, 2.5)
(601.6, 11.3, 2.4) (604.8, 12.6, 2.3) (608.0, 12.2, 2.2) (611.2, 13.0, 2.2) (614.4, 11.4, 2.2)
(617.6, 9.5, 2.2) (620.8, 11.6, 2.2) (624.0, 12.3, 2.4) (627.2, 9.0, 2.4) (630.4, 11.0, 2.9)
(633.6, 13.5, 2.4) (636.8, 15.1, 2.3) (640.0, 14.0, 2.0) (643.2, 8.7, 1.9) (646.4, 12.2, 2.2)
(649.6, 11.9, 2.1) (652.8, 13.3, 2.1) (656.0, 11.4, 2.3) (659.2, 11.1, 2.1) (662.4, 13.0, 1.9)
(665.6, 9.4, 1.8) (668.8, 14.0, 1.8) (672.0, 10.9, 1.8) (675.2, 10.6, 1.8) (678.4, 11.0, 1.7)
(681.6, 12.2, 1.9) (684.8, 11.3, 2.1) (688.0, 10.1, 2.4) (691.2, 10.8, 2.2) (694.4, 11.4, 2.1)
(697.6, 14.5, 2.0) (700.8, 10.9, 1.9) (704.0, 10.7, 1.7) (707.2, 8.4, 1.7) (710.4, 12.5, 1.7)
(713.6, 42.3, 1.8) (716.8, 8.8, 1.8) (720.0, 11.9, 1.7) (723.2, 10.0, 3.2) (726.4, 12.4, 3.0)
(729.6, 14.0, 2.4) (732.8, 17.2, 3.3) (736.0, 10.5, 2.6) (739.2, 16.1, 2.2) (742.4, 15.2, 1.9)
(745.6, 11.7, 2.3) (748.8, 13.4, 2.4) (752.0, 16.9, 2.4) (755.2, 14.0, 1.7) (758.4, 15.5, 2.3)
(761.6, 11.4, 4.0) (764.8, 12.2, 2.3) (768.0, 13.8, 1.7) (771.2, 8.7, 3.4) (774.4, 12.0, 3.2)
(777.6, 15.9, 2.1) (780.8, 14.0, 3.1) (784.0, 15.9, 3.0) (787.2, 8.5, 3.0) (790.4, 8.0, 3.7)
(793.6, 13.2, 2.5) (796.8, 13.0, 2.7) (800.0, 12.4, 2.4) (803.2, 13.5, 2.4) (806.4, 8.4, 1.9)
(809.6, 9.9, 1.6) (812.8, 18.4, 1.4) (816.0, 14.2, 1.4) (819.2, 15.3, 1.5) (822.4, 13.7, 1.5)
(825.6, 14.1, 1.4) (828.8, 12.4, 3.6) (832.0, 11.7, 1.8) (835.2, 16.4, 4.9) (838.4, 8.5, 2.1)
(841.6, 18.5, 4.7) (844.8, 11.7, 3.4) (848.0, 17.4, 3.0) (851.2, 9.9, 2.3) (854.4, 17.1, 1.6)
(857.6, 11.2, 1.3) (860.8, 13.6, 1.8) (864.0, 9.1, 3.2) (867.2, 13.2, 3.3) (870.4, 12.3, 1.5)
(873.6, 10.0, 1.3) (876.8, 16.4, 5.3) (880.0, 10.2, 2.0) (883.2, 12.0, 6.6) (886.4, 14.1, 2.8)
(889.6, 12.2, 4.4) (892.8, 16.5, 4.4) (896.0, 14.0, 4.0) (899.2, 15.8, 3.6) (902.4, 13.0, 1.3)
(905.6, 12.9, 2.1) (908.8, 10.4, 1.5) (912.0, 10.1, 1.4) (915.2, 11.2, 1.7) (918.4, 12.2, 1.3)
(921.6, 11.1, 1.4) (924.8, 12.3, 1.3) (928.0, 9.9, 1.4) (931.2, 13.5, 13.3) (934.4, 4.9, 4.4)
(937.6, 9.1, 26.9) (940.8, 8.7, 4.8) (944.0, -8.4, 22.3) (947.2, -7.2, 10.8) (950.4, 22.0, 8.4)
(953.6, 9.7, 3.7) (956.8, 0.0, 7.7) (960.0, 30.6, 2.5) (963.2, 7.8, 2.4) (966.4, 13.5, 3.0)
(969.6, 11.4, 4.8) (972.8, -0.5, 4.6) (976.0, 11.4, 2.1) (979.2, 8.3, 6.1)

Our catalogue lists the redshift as 0.916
